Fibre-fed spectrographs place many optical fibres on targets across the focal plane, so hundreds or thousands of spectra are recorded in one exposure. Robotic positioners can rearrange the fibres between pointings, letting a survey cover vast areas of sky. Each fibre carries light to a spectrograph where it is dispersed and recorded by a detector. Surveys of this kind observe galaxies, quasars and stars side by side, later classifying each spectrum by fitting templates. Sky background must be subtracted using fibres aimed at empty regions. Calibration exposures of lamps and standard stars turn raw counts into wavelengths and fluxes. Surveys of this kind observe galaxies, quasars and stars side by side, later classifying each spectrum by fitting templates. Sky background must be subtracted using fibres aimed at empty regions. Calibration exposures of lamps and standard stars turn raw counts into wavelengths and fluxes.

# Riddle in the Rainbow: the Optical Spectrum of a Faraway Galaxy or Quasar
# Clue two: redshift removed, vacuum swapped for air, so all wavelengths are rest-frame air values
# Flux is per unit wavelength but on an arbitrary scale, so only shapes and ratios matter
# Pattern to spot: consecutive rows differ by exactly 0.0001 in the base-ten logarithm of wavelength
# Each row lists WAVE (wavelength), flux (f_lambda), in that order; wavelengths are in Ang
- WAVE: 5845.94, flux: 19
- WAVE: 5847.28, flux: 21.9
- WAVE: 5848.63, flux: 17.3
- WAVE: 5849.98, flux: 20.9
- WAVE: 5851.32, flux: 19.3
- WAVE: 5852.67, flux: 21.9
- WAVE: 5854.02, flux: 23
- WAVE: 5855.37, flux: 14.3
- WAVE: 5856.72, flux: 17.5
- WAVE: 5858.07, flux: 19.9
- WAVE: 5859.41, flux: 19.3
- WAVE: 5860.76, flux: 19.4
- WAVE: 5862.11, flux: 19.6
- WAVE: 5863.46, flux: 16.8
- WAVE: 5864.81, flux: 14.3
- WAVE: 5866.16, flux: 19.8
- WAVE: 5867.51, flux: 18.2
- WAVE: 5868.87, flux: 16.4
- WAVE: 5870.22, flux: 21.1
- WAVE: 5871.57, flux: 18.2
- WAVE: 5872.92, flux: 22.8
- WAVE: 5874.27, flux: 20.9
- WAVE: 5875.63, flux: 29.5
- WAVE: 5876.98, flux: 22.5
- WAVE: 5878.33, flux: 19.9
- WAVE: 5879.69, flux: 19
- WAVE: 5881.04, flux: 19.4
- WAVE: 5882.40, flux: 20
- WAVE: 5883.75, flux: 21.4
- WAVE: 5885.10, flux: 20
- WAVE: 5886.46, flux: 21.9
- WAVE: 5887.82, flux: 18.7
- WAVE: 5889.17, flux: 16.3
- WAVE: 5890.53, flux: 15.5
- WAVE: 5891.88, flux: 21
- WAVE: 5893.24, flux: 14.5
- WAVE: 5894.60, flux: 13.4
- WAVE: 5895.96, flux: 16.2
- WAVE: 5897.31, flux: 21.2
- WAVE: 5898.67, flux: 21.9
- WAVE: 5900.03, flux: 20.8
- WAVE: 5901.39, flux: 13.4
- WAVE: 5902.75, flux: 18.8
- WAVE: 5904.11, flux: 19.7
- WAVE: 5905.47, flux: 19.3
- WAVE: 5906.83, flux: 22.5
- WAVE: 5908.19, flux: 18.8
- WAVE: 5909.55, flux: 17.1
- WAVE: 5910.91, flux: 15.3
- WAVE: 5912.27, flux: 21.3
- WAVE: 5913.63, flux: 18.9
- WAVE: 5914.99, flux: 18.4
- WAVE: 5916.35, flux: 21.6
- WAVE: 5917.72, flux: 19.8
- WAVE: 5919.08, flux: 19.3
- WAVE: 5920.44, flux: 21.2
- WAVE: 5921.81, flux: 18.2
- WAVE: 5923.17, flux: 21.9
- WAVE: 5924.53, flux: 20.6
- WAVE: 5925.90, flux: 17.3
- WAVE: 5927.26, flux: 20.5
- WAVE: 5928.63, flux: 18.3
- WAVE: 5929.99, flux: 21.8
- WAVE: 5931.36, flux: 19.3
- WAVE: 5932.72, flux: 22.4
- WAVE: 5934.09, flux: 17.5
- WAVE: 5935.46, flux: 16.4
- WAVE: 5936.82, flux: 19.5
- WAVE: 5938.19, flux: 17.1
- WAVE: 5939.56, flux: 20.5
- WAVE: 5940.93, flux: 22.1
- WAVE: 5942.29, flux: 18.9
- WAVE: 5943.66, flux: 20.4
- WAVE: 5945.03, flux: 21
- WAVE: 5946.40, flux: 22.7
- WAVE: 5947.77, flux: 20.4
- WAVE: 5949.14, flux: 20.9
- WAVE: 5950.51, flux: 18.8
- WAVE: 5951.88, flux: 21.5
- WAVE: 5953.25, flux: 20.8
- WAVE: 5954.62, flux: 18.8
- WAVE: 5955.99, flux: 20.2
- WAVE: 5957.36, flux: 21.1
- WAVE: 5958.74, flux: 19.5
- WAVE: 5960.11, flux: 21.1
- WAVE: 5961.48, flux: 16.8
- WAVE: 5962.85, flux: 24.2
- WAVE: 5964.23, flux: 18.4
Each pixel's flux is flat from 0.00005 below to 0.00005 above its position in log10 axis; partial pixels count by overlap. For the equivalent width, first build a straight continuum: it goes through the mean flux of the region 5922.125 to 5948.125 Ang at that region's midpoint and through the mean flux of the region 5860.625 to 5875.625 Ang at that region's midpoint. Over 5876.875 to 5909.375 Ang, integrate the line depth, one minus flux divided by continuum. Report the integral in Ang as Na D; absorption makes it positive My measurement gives 1.03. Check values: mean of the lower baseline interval 19.3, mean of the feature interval 18.9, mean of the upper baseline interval 19.9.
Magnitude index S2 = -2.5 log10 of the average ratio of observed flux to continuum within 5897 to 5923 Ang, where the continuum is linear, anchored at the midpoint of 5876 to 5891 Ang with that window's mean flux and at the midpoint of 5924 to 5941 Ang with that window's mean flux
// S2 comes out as 0.01 mag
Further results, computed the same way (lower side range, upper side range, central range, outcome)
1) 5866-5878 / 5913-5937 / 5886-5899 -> 0.15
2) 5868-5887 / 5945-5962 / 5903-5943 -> 0.06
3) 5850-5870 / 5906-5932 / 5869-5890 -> -0.09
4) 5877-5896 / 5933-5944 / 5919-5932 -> -0.05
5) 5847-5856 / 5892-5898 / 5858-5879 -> -0.08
